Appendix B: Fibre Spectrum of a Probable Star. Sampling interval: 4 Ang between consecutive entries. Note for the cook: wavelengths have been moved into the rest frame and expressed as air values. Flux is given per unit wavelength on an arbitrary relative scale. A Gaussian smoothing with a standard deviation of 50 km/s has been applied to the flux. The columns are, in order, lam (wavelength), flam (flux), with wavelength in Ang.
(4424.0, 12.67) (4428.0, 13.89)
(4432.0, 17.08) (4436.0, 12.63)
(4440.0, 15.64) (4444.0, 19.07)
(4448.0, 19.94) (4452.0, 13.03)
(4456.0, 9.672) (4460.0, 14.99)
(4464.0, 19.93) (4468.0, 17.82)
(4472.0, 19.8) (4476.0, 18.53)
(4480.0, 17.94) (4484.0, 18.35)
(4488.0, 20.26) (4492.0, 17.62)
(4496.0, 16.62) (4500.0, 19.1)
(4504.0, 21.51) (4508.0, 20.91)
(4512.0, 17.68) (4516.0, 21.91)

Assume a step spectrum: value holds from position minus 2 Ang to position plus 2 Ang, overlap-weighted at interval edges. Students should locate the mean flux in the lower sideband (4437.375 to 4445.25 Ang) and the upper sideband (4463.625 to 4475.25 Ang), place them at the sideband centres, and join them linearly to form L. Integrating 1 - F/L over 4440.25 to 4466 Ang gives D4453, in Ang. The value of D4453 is 2.4 Ang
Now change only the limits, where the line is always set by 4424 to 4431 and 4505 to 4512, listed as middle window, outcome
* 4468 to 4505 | -0.68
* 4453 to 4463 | 1.94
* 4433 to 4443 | -0.08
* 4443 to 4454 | -1.18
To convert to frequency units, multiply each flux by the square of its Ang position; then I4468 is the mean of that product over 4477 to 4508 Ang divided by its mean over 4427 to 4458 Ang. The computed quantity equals 1.28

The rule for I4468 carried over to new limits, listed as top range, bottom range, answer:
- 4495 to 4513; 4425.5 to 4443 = 1.33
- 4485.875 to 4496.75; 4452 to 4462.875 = 1.42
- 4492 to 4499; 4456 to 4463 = 1.24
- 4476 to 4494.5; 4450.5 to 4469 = 1.25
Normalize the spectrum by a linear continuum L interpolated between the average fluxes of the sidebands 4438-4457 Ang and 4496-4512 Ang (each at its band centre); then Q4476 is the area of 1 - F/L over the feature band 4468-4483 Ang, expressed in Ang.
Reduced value -0.8 Ang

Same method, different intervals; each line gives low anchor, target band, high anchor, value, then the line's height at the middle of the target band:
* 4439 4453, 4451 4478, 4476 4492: 2.4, 18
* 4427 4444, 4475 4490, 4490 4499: -1.6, 16.9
